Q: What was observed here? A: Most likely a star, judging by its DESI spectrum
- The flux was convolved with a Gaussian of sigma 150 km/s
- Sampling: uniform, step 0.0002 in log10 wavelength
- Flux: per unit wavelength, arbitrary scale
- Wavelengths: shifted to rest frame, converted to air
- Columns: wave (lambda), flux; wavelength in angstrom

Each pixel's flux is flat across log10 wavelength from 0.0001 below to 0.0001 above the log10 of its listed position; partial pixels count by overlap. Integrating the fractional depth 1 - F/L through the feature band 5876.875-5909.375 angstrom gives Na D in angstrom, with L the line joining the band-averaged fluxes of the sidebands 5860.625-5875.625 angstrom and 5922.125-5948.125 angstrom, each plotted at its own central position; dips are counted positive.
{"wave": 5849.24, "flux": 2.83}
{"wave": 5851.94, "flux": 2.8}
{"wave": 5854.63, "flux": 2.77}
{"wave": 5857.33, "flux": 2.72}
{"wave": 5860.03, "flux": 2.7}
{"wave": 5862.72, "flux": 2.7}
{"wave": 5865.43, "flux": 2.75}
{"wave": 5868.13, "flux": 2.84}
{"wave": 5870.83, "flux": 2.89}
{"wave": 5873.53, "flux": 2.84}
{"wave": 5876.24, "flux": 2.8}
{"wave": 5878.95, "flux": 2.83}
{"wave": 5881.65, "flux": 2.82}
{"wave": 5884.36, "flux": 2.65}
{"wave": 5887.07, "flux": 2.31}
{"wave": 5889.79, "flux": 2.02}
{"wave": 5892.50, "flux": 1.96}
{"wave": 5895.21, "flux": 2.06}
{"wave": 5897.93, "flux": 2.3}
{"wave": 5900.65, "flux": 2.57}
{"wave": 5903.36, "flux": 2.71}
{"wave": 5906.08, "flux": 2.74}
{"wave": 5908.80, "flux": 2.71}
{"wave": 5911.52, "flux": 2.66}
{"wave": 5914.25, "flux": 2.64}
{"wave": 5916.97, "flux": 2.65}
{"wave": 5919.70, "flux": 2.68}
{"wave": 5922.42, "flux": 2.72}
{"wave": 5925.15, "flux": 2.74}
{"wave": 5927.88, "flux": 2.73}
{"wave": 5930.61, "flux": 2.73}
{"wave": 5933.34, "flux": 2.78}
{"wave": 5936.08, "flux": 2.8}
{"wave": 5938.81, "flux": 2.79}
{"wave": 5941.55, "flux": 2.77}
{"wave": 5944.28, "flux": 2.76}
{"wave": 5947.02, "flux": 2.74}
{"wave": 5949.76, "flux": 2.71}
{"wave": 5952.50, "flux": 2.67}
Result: 3.61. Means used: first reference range 2.8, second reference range 2.76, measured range 2.48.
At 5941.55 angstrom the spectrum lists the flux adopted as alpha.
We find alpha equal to 2.77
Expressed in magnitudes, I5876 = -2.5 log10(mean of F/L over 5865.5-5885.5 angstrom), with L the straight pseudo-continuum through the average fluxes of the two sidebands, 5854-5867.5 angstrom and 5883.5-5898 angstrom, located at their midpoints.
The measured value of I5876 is -0.142 mag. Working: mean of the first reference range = 2.73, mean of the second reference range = 2.19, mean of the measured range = 2.81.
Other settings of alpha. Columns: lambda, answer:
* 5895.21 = 2.06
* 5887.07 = 2.31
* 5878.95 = 2.83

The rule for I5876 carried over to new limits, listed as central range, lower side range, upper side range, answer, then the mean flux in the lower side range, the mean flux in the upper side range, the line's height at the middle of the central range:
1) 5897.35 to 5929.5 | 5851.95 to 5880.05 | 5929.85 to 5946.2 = 0.04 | 2.78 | 2.77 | 2.78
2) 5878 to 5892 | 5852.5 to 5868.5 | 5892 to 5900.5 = -0.05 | 2.74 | 2.19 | 2.36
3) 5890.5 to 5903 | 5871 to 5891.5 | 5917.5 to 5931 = 0.18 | 2.61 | 2.71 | 2.65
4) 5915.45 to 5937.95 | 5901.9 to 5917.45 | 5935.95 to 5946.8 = 0.00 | 2.69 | 2.77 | 2.73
